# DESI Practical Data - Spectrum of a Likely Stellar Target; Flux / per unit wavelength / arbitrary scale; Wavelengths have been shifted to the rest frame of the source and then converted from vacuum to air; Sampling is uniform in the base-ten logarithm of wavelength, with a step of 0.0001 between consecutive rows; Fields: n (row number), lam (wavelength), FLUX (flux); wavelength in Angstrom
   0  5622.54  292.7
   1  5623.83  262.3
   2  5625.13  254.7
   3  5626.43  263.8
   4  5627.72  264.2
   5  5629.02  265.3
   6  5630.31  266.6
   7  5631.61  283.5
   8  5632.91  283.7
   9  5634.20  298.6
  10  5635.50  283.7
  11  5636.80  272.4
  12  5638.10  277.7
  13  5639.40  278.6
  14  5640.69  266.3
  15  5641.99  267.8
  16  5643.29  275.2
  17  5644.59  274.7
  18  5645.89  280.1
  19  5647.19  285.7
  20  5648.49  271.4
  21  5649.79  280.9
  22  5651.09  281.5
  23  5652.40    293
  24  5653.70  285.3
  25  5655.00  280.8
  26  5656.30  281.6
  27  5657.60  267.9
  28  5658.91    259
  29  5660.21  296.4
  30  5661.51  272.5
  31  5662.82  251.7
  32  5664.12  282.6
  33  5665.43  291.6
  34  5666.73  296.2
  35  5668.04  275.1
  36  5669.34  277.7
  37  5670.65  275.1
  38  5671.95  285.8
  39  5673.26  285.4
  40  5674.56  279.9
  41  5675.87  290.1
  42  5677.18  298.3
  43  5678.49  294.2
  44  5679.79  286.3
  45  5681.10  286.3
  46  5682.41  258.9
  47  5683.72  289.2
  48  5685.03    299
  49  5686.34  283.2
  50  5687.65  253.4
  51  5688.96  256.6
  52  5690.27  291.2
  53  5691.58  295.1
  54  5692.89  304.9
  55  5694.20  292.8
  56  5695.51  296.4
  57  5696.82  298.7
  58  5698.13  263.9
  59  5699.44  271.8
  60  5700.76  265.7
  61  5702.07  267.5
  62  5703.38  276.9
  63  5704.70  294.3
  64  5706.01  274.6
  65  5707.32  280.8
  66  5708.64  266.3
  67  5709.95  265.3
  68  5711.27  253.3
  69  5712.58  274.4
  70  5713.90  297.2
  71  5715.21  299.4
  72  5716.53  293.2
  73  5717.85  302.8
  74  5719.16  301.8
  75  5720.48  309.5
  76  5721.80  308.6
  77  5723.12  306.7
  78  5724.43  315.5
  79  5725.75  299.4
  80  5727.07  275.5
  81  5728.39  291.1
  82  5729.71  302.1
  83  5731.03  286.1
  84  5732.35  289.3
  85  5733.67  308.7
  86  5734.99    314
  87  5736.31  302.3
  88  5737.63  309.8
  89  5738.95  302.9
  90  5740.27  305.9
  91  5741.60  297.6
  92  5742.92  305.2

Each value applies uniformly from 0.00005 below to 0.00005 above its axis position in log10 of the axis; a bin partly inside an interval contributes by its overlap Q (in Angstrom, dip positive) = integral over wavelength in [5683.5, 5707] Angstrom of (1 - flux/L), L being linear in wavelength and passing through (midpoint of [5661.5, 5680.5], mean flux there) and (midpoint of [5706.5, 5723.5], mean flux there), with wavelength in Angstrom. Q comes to 0.36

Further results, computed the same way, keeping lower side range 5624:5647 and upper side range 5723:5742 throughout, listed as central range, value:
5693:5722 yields 0.9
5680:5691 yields 0.4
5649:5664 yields 0.1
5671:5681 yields -0.1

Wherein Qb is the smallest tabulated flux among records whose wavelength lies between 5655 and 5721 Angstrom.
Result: 251.7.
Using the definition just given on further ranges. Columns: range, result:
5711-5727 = 253.3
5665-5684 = 258.9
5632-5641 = 266.3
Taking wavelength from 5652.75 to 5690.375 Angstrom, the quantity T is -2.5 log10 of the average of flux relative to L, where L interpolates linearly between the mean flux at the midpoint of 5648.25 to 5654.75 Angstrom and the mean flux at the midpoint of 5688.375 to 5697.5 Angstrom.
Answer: 0.03 mag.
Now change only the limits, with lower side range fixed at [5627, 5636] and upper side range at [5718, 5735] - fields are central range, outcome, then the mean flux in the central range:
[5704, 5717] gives 0.06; 280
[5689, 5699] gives 0.01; 290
